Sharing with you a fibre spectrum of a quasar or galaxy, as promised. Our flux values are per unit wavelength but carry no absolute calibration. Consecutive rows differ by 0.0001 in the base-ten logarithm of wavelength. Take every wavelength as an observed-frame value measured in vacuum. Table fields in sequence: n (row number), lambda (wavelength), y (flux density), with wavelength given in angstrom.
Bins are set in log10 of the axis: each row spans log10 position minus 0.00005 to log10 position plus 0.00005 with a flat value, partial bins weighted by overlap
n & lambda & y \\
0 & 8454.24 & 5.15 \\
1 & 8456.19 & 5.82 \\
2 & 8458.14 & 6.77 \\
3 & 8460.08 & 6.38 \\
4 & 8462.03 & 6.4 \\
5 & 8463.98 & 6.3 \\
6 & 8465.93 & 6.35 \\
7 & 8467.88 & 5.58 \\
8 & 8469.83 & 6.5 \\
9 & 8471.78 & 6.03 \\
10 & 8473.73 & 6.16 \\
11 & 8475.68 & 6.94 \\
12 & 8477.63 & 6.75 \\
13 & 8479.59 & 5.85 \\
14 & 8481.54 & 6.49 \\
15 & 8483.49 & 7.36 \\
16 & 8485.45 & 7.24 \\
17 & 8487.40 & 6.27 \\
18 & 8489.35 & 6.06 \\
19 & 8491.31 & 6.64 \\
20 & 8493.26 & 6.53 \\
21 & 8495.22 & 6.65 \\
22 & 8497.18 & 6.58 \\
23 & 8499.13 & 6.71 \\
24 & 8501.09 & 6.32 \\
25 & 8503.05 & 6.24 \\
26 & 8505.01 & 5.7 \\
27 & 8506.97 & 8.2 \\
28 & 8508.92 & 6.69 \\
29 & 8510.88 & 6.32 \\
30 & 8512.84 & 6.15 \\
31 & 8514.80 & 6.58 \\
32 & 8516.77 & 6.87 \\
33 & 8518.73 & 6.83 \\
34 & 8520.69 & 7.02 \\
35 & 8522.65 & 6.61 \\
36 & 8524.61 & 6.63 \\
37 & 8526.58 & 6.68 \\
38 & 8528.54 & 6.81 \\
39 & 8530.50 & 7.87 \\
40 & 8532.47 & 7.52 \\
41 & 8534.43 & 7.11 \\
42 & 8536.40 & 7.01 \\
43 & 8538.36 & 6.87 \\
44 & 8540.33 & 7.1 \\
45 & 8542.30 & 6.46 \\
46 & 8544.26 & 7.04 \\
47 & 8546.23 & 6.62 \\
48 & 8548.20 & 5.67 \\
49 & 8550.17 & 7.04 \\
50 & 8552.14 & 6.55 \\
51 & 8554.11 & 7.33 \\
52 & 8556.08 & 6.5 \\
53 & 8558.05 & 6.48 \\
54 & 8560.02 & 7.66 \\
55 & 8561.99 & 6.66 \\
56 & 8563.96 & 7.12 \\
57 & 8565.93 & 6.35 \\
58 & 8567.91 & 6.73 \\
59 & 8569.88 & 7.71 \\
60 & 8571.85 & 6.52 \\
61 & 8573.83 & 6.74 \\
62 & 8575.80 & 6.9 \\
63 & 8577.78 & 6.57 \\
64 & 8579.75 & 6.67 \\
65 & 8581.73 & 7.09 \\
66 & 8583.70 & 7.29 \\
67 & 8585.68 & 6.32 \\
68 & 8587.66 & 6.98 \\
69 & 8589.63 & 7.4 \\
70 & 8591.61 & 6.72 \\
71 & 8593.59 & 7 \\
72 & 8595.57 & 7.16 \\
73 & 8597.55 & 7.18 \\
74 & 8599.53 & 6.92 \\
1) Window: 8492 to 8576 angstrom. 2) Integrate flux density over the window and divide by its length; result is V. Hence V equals 6.78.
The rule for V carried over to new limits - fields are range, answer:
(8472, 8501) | 6.57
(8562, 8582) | 6.82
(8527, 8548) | 6.98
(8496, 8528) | 6.64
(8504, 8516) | 6.61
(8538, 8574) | 6.8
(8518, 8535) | 7.01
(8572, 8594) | 6.86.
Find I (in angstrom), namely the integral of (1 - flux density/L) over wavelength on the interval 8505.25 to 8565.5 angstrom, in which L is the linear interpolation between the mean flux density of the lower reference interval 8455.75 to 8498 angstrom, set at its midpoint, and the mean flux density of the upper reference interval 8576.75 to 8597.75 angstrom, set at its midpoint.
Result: -1.3 angstrom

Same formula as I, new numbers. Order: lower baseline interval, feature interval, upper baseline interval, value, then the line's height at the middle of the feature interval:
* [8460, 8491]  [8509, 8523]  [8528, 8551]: 0.2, 6.74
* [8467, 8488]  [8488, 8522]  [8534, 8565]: 0.1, 6.61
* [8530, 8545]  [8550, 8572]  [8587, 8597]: 0.6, 7.08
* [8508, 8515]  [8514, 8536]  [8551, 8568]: -1.4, 6.53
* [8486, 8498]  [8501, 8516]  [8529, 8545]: 0.4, 6.71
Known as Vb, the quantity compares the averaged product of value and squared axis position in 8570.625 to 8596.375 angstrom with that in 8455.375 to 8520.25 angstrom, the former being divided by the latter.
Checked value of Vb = 1.08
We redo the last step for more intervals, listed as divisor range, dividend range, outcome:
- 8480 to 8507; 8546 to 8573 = 1.05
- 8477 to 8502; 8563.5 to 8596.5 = 1.07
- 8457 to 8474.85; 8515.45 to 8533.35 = 1.13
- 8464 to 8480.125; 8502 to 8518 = 1.06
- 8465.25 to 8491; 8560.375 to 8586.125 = 1.09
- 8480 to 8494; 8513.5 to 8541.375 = 1.06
